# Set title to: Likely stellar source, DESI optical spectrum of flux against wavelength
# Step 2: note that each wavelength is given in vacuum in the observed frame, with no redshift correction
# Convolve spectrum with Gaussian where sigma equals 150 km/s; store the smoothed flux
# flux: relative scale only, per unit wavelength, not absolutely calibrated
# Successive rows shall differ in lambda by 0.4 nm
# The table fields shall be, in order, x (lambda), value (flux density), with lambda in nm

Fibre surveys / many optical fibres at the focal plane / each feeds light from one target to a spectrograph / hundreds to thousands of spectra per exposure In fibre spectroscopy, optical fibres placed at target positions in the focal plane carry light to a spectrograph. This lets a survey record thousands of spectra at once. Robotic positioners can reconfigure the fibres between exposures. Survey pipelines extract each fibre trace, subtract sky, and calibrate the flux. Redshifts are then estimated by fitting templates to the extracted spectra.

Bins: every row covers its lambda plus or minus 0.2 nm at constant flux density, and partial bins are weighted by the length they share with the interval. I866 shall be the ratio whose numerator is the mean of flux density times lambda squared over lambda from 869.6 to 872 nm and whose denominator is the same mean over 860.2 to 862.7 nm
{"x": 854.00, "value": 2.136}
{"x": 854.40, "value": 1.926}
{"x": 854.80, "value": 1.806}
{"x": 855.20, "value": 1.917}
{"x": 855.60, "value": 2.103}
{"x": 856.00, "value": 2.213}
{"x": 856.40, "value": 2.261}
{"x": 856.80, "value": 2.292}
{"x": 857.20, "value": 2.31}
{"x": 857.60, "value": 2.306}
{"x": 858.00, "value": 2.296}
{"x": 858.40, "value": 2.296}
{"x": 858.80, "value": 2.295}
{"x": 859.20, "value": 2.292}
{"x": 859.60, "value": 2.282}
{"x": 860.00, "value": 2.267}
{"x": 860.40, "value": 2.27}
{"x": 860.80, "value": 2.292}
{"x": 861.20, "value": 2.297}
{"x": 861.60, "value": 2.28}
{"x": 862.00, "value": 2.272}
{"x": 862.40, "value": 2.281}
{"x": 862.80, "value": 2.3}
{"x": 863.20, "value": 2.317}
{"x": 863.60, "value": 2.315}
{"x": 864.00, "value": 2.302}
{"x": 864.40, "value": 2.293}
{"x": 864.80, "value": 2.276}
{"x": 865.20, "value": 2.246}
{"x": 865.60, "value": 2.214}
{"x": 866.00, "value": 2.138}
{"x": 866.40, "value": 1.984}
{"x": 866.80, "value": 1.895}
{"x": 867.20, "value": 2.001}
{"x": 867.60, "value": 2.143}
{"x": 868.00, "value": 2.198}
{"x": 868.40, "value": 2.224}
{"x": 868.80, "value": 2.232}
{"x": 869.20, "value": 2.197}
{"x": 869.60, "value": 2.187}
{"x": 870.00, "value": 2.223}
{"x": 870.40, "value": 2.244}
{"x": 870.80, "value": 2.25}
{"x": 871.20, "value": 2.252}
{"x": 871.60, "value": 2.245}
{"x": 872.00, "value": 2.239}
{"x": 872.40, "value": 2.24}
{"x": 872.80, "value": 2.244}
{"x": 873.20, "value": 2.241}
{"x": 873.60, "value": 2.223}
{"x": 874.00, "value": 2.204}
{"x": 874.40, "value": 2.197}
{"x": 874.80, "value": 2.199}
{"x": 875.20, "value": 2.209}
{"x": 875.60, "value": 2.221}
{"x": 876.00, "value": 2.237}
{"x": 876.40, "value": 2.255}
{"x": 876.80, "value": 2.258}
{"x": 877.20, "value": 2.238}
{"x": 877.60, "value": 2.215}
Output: 1.0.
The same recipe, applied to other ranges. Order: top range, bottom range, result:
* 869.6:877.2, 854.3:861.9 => 1.04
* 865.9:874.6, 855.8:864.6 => 0.98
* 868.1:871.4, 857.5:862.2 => 1.00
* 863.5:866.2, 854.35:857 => 1.10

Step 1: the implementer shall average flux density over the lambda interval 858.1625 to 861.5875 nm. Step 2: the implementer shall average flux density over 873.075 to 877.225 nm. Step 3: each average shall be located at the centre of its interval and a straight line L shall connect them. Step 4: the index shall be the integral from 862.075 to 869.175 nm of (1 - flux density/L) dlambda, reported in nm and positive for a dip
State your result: 0.202 nm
